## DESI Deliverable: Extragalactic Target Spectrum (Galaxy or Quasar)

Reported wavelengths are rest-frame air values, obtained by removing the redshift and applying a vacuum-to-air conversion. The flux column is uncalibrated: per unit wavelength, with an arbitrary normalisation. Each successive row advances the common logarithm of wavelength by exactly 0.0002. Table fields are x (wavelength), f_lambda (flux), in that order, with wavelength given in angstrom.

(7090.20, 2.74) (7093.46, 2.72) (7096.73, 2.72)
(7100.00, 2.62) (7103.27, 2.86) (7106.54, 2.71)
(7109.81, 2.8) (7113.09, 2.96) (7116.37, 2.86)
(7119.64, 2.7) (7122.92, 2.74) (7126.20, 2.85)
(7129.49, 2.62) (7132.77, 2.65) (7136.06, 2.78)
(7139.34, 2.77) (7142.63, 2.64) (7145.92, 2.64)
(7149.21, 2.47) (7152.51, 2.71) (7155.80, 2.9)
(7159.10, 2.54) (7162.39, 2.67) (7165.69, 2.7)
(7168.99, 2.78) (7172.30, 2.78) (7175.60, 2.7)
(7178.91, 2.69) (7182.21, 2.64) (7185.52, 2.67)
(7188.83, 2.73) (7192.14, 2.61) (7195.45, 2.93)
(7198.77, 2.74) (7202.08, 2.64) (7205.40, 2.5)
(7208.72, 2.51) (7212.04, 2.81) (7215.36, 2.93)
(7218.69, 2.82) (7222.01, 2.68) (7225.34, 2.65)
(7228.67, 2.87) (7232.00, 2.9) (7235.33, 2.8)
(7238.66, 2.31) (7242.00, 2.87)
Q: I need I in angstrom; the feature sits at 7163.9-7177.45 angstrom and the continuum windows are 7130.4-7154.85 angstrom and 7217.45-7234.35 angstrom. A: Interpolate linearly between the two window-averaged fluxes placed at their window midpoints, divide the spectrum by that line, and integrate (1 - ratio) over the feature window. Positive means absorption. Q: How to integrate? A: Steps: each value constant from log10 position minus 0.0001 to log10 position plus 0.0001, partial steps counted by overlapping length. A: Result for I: -0.1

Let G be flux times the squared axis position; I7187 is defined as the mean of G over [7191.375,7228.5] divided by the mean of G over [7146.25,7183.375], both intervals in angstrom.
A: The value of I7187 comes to 1.0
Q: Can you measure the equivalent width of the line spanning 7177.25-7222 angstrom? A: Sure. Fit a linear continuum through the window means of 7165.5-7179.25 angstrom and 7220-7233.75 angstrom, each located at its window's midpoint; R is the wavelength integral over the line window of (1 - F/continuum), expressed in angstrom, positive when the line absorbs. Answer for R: 0.78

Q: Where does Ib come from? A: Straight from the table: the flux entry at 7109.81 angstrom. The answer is 2.8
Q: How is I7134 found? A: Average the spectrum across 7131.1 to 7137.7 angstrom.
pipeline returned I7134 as 2.72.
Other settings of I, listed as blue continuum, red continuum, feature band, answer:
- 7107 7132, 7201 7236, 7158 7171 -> 0.4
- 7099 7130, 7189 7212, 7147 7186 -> 0.4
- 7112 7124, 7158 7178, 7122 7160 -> 0.9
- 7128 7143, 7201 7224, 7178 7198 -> -0.1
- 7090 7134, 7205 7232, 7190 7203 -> 0.0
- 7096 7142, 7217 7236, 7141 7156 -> 0.6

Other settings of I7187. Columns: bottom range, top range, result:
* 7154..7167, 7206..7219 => 1.03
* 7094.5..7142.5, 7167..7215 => 1.00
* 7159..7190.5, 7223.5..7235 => 1.05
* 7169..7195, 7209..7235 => 1.04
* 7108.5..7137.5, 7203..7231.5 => 1.01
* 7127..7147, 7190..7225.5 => 1.03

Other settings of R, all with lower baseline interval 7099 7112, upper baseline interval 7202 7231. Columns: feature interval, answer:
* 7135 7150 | 0.5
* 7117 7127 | 0.0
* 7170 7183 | 0.1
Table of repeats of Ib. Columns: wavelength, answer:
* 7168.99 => 2.78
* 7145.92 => 2.64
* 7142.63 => 2.64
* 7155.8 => 2.9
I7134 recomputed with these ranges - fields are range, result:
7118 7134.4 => 2.71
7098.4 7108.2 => 2.73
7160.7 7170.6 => 2.72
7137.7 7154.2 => 2.65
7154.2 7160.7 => 2.72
